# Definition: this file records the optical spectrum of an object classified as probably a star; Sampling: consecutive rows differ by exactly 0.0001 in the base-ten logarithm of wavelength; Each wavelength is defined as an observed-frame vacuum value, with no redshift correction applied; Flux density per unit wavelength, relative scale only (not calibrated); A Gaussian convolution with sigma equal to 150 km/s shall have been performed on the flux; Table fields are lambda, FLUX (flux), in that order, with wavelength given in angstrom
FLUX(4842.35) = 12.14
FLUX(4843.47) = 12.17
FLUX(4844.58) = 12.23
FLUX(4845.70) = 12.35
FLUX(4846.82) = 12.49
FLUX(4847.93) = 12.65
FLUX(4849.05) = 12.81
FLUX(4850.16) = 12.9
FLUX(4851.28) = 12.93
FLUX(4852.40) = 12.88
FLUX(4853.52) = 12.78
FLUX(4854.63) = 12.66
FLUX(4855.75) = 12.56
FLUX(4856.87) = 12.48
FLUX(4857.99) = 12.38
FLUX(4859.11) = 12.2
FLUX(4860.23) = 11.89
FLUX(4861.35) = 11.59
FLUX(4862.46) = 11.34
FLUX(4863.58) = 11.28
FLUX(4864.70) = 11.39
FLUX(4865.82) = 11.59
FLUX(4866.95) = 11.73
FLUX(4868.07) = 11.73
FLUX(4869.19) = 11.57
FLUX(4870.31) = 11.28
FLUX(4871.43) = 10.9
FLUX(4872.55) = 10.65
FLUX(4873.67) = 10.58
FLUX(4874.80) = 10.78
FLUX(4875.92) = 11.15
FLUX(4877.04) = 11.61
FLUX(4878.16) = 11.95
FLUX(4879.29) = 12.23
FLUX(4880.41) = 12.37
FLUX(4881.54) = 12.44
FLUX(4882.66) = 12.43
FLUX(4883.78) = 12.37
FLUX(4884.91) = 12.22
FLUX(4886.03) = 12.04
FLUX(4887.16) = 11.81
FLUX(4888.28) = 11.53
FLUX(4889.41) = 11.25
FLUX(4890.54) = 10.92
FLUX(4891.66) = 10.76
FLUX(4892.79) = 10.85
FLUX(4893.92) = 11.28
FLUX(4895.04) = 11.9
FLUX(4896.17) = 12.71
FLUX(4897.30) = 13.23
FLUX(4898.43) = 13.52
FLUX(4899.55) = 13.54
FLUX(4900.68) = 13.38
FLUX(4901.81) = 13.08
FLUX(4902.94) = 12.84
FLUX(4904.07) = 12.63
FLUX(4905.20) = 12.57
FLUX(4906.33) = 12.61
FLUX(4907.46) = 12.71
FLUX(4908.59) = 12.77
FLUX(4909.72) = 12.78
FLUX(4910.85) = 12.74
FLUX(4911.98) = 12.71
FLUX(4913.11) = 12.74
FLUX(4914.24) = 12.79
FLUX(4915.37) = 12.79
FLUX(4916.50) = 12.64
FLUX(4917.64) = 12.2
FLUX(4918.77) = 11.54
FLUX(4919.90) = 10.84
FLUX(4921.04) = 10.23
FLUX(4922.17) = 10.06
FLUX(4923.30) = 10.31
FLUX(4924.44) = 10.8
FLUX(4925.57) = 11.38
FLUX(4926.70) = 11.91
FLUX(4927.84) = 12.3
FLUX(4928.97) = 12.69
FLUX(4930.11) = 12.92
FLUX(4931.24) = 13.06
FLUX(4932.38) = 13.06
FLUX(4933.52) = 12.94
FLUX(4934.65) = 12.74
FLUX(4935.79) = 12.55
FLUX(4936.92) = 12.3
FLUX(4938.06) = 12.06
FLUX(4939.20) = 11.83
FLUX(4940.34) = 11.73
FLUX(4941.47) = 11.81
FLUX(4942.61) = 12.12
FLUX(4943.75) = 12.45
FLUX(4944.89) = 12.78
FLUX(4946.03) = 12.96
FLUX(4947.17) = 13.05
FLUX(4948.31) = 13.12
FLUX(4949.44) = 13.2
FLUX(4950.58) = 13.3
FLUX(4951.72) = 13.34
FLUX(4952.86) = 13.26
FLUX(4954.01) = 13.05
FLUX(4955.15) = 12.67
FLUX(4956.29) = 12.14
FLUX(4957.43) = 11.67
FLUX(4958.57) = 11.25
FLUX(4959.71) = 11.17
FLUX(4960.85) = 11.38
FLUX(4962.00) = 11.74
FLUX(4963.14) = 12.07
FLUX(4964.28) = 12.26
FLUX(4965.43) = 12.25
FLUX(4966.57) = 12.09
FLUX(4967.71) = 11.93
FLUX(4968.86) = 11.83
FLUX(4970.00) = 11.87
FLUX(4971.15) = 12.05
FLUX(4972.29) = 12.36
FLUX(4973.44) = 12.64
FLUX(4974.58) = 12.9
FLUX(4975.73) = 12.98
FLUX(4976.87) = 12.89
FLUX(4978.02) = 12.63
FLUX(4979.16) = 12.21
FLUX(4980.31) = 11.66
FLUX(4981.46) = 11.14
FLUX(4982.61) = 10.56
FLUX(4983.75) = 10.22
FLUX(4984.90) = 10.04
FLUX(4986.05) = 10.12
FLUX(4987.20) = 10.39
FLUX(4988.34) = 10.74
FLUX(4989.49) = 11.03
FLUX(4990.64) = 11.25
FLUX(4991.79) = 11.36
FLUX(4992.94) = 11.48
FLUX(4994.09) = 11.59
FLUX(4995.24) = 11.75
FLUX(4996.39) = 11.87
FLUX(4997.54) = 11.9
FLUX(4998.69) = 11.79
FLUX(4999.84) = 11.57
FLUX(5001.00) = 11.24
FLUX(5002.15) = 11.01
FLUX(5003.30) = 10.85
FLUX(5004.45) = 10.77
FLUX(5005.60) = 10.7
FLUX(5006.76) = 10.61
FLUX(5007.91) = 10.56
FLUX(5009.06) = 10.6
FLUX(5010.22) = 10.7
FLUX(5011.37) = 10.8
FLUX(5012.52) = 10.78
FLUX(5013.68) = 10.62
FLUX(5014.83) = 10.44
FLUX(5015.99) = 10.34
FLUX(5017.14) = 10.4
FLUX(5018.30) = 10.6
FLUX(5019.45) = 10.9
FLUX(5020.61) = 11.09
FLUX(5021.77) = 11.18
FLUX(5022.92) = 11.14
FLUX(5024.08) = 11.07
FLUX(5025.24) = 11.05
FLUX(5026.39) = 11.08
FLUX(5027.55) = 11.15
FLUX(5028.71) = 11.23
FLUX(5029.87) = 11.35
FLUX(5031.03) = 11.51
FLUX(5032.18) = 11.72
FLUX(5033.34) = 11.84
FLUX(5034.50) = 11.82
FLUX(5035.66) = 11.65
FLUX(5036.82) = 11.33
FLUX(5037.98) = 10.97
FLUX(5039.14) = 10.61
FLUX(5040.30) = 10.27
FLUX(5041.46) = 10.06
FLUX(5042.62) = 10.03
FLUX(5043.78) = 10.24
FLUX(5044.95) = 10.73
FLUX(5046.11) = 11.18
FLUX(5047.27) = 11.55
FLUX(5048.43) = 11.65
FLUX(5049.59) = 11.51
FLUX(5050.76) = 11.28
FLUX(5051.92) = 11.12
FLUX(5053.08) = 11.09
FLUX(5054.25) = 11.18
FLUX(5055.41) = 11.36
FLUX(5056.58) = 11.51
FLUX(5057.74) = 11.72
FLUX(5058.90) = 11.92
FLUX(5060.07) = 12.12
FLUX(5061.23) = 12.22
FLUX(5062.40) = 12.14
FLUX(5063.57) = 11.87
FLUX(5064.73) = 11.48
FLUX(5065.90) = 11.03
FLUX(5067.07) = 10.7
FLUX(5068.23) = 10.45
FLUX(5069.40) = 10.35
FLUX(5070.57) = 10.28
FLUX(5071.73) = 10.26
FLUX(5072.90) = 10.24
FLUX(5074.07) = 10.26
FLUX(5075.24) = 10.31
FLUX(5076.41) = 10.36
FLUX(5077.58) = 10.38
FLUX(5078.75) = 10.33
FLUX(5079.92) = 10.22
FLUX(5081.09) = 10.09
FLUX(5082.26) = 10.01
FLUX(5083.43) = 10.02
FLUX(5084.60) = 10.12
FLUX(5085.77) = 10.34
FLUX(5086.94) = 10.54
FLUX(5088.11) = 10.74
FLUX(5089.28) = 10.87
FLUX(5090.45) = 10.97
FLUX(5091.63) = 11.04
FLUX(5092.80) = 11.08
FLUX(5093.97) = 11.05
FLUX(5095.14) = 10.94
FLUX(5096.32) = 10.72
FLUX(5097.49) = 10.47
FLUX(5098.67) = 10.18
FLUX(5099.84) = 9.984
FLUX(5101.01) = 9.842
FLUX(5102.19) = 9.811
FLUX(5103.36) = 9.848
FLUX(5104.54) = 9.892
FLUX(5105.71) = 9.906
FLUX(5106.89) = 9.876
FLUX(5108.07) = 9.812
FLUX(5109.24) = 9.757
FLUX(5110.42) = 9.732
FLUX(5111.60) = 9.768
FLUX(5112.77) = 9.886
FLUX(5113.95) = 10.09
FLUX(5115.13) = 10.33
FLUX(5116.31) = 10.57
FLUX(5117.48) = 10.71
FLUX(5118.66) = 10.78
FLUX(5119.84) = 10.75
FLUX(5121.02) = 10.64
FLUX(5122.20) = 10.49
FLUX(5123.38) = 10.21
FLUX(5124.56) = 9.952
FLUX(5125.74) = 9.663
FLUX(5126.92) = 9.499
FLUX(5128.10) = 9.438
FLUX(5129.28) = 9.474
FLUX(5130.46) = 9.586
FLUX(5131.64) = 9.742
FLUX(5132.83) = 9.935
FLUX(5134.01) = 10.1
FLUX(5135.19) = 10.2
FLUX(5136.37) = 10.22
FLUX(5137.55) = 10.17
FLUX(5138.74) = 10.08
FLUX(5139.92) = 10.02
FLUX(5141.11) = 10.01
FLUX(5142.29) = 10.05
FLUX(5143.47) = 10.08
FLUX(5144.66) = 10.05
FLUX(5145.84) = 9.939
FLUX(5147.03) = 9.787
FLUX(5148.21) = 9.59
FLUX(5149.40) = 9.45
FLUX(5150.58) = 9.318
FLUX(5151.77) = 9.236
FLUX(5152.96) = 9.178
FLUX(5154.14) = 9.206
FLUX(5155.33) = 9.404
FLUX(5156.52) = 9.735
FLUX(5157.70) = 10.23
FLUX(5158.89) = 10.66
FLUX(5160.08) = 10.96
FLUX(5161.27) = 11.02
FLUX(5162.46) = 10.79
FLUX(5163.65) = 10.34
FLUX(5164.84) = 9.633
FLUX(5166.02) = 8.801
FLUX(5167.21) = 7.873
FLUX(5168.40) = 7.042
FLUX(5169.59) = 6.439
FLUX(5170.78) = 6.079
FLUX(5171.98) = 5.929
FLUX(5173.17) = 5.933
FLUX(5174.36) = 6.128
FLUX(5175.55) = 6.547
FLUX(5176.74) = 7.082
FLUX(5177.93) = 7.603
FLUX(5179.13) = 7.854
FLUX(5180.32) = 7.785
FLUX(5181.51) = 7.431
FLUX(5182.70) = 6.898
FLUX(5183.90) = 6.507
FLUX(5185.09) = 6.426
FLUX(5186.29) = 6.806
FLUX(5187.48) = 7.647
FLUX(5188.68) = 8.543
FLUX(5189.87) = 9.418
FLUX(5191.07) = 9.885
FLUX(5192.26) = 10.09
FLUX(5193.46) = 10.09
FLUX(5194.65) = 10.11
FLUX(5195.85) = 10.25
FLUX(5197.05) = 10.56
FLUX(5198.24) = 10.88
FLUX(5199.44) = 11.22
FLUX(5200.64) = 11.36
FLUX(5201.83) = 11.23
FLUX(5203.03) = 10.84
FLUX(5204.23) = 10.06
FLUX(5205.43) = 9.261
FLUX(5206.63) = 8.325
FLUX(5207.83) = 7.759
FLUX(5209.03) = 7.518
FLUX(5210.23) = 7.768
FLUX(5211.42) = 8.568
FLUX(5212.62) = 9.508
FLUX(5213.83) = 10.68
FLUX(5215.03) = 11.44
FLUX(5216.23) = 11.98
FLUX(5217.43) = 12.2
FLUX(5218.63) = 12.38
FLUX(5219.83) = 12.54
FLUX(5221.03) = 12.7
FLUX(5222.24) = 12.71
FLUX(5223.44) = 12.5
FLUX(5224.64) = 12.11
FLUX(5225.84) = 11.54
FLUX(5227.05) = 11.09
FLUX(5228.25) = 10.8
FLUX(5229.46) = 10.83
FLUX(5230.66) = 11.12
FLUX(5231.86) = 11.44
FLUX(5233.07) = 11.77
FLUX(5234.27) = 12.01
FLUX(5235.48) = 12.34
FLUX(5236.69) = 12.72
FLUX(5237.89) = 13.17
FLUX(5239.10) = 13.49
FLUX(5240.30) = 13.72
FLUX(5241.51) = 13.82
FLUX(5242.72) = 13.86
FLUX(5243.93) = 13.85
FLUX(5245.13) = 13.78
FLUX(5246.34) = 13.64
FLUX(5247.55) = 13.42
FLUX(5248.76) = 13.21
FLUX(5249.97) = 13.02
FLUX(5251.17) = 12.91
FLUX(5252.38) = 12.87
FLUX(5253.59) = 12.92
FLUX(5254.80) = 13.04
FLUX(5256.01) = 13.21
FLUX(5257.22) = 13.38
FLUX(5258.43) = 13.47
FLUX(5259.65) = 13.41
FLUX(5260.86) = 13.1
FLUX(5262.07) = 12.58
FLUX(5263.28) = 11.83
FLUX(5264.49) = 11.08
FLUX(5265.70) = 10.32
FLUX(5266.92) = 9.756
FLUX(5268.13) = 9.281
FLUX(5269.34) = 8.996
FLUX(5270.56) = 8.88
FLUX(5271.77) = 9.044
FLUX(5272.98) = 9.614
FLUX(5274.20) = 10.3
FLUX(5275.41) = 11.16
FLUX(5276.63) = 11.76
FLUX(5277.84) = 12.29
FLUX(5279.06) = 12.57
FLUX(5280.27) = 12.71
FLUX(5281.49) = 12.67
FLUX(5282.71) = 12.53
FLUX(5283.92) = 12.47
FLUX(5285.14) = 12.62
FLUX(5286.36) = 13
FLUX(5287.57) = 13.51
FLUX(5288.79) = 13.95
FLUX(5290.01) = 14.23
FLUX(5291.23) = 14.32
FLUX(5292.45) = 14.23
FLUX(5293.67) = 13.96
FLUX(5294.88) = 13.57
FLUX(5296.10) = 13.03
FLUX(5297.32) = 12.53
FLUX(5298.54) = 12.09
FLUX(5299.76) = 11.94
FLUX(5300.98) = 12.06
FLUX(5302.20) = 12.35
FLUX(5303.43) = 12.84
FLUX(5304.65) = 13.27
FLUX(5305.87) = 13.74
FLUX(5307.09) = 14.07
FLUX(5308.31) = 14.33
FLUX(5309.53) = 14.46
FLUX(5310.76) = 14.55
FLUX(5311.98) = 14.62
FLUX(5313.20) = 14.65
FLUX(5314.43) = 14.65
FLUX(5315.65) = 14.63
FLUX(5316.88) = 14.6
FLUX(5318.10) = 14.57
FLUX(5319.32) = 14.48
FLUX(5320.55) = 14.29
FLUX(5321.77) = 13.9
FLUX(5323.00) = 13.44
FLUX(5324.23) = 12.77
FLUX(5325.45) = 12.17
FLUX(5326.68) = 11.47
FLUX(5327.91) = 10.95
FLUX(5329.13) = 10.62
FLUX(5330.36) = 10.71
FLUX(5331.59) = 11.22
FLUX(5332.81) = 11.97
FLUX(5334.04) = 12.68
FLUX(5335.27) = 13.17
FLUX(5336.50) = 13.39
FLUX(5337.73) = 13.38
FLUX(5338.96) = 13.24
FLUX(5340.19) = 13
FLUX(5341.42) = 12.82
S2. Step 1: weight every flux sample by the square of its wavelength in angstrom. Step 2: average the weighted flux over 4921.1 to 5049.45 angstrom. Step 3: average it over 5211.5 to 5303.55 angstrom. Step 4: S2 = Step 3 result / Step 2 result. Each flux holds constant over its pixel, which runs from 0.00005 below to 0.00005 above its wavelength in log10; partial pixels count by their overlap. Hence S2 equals 1.18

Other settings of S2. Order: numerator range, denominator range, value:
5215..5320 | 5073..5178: 1.37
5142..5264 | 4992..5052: 1.01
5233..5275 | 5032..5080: 1.20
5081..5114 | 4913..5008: 0.91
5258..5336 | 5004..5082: 1.27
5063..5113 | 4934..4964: 0.89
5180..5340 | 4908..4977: 1.10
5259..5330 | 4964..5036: 1.25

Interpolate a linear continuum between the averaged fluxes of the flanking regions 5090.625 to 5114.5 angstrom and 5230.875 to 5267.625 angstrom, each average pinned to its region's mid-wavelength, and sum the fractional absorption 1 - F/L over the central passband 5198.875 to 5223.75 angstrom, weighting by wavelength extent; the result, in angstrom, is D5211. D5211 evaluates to 3.1 angstrom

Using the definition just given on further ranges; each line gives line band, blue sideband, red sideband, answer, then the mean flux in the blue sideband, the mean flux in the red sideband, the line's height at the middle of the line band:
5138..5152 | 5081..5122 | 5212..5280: 1.31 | 10.3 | 12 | 10.8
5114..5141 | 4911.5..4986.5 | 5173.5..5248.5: 2.12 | 12.1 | 10.5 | 11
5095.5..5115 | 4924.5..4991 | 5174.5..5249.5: 2.10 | 12.1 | 10.5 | 11.2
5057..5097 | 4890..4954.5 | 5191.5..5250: 3.64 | 12.4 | 11.4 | 11.9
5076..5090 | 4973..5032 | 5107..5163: 0.17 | 11.2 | 10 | 10.5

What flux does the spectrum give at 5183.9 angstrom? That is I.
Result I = 6.507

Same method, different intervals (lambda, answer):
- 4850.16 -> 12.9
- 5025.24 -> 11.05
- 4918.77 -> 11.54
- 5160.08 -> 10.96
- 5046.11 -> 11.18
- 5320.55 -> 14.29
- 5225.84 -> 11.54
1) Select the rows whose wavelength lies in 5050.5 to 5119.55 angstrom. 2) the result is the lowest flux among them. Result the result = 9.732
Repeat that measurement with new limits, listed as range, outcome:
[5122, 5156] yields 9.178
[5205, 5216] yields 7.518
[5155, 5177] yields 5.929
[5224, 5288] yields 8.88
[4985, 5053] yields 10.03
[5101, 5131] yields 9.438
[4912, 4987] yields 10.04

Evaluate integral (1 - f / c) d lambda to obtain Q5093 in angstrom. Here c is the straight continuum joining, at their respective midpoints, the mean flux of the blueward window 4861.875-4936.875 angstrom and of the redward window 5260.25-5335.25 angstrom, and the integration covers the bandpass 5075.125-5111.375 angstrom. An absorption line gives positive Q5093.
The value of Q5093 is 5.87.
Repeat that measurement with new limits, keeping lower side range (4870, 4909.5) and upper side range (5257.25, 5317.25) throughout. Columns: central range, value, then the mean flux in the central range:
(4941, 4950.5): -0.48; 12.7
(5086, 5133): 8.12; 10.2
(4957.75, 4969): 0.32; 11.8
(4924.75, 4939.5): -0.40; 12.4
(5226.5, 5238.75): 0.74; 11.8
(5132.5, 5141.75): 1.71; 10.1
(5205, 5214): 2.83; 8.56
